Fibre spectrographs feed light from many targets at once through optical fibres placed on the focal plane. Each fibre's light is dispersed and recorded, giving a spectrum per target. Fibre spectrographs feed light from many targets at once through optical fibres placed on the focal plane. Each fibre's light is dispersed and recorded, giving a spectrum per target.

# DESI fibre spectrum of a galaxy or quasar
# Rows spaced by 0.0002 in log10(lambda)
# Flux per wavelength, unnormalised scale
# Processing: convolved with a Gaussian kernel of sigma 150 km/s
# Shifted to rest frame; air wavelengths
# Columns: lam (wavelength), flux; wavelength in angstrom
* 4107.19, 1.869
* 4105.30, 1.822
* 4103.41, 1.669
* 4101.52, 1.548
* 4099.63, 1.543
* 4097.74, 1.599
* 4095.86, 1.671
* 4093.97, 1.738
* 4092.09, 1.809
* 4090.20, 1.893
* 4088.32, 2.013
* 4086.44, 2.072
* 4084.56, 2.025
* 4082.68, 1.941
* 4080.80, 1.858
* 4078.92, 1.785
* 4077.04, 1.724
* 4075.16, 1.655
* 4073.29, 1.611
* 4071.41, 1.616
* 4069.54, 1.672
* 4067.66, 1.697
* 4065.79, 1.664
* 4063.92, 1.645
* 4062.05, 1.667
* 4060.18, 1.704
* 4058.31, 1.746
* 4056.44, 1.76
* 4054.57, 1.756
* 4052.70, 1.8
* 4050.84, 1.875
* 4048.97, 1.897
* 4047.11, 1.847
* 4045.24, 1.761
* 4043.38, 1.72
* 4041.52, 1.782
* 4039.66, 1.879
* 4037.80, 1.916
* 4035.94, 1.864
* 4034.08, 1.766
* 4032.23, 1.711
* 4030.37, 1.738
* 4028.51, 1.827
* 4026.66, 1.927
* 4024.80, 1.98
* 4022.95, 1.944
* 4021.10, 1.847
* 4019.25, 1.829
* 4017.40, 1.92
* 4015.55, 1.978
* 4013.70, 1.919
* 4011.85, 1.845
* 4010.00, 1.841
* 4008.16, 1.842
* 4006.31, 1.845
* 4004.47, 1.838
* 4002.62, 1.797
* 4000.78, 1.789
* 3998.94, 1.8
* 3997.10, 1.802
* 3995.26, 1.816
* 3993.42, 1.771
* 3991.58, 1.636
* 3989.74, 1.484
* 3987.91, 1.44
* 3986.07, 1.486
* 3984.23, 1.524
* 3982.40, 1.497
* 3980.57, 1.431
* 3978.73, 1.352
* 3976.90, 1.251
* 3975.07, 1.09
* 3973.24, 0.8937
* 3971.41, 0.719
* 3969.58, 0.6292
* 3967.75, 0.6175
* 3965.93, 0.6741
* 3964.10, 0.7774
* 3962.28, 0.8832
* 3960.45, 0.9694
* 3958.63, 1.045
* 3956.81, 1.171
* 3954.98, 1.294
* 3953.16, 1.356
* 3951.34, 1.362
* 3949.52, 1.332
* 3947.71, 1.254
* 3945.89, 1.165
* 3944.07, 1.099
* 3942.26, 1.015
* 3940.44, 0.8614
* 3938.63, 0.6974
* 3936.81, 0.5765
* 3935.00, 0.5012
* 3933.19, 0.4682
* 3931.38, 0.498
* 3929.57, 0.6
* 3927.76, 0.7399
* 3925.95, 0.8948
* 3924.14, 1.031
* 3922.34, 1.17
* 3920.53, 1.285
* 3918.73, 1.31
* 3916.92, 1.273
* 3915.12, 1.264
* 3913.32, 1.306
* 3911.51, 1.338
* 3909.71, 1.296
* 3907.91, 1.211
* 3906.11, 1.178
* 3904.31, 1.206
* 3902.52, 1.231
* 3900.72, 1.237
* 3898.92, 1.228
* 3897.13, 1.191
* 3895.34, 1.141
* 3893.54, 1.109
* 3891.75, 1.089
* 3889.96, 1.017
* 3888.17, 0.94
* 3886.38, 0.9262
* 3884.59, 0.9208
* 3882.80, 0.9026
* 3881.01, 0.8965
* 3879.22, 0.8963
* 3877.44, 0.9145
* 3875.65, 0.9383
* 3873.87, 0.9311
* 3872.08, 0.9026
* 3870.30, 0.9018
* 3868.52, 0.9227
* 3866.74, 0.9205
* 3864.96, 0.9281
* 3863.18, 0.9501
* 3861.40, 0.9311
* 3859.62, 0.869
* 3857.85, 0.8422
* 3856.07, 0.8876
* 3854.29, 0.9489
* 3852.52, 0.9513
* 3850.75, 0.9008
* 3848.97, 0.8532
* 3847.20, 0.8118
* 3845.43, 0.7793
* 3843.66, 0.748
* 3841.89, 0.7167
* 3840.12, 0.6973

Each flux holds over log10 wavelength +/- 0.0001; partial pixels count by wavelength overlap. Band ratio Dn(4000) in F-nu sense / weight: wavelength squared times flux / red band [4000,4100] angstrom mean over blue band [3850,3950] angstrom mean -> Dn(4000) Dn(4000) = 1.95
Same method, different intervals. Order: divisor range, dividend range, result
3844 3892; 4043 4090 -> 2.17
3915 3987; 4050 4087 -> 1.82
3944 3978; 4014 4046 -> 1.86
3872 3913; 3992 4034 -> 1.81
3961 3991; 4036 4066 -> 1.66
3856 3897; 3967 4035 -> 1.81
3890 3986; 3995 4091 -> 1.79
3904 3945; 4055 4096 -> 1.94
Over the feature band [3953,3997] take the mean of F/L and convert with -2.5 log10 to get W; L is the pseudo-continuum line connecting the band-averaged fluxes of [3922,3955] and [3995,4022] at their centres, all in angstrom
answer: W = 0.18 mag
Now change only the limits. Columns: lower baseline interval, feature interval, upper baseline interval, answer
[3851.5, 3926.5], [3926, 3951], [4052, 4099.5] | 0.42 mag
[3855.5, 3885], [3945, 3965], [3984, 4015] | 0.25 mag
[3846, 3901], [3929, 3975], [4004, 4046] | 0.49 mag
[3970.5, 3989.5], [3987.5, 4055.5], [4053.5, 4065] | -0.21 mag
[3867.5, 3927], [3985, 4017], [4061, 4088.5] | -0.18 mag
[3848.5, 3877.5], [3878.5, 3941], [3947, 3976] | -0.07 mag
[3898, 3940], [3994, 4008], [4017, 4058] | -0.15 mag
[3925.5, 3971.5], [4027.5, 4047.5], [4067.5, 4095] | -0.19 mag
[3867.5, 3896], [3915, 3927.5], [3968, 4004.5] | -0.01 mag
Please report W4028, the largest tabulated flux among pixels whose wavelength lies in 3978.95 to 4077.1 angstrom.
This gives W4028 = 1.98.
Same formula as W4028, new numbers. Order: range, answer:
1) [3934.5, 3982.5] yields 1.497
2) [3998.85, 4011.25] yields 1.845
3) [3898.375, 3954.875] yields 1.362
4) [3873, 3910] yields 1.296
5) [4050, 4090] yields 2.072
